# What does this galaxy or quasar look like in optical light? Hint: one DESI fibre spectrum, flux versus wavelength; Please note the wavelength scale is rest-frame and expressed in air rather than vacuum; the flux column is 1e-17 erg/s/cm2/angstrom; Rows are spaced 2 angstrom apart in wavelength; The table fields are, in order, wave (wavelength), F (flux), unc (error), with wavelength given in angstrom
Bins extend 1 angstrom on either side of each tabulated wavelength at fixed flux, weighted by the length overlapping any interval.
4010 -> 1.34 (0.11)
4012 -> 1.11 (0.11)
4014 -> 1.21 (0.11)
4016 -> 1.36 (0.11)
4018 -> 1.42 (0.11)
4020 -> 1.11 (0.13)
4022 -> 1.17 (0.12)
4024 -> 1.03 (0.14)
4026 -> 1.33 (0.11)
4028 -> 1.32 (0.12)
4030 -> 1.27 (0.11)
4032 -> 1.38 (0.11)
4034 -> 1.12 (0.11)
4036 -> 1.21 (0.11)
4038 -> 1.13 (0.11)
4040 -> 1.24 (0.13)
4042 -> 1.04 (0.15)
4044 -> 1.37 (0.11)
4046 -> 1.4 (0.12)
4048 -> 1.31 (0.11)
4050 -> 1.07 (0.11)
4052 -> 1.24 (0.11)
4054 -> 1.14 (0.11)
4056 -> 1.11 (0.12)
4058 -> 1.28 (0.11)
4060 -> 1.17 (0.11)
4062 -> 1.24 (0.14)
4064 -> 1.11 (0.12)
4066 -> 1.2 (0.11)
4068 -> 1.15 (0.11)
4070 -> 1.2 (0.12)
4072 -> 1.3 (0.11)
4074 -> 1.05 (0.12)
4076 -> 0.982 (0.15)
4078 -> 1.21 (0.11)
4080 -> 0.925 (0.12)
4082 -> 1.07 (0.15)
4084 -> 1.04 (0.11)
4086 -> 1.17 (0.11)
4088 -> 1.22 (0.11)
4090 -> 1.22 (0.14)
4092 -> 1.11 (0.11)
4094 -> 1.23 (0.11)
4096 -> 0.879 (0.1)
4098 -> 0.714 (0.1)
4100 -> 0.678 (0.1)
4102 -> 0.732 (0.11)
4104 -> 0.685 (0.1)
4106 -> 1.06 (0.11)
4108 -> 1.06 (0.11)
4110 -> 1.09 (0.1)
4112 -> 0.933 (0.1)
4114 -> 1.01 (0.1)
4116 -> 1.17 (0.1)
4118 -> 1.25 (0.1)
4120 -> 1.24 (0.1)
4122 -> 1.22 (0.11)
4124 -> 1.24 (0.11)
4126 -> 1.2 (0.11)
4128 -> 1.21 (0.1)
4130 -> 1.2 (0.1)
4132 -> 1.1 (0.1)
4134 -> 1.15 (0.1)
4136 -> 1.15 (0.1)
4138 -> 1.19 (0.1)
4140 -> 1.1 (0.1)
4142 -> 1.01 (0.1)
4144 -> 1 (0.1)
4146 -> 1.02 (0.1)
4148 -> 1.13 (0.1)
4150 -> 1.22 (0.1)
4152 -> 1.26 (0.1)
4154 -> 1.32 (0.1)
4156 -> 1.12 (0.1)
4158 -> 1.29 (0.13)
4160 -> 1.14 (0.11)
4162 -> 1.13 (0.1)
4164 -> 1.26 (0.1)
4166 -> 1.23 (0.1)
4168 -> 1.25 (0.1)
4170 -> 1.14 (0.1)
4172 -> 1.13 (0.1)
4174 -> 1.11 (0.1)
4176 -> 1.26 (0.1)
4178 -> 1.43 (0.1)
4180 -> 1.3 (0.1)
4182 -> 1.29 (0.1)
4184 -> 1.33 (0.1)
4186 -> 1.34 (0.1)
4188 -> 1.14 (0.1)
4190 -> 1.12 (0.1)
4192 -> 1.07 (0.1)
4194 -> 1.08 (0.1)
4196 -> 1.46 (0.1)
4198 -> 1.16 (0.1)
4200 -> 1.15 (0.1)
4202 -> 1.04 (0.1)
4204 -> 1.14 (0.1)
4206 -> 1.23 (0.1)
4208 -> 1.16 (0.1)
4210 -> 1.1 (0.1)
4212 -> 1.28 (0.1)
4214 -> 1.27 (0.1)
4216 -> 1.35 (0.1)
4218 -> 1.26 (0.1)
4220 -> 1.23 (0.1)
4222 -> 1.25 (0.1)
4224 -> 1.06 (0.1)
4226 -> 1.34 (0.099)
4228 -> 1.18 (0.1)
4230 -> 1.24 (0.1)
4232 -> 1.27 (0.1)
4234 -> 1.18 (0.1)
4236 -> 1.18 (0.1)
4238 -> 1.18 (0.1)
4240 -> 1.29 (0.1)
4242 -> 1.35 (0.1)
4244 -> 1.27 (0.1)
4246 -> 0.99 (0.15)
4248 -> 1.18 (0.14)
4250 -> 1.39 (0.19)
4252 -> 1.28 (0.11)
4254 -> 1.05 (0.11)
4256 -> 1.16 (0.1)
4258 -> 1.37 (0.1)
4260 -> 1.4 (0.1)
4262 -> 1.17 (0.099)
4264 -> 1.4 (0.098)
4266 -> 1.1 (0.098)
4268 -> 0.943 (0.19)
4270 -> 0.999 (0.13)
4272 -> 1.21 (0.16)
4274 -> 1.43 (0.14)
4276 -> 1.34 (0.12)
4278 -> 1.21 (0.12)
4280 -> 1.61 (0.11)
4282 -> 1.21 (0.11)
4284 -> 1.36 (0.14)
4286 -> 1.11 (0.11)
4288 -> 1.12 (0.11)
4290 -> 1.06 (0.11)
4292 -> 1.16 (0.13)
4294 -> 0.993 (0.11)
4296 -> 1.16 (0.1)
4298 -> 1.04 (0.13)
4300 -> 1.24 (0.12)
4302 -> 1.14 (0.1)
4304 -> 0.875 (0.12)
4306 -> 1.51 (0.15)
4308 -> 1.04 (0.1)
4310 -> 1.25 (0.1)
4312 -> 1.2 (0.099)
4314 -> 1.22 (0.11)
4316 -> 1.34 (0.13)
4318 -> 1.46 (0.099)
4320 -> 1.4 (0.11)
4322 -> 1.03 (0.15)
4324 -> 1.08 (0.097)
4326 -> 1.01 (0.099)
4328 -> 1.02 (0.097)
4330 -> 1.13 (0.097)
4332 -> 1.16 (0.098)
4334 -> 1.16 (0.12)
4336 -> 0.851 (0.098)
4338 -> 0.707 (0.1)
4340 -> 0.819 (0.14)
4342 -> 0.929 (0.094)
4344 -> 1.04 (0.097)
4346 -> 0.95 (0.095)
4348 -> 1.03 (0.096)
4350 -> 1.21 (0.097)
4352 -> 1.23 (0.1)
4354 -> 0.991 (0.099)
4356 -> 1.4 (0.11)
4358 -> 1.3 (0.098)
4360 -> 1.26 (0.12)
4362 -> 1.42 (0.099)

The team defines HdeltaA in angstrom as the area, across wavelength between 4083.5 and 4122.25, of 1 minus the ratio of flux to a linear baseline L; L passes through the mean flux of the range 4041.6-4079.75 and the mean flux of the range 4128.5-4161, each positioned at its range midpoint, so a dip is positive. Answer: 4.5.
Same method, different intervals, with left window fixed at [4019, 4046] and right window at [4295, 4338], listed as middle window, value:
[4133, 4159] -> 0.8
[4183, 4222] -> -1.1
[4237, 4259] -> -1.2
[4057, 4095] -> 1.7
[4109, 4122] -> 0.8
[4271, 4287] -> -2.1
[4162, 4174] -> 0.0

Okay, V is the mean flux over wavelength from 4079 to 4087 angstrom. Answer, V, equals 1.05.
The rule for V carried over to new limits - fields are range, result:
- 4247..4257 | 1.21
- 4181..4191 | 1.24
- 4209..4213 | 1.19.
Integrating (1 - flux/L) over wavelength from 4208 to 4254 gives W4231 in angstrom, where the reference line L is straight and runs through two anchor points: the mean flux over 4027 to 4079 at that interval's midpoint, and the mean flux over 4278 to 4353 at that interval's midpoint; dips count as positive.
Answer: -2.9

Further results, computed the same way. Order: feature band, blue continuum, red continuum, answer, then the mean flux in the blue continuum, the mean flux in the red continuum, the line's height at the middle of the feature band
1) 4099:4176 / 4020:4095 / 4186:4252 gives 4.97 angstrom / 1.18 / 1.21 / 1.2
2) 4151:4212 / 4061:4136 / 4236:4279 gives -2.56 angstrom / 1.09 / 1.22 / 1.16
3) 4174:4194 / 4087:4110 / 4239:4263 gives -2.08 angstrom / 0.968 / 1.24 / 1.12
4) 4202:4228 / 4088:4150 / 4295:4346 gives -2.97 angstrom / 1.07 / 1.11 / 1.09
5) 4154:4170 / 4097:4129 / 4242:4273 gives -1.74 angstrom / 1.03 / 1.2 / 1.09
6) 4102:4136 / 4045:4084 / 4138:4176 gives 1.73 angstrom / 1.16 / 1.16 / 1.16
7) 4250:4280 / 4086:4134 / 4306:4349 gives -4.11 angstrom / 1.07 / 1.1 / 1.09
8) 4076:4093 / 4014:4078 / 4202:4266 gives 1.40 angstrom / 1.21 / 1.23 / 1.21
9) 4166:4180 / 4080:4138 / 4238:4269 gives -1.08 angstrom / 1.07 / 1.22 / 1.14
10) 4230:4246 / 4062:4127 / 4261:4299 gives -0.89 angstrom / 1.08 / 1.19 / 1.16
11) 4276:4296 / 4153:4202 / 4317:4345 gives -1.89 angstrom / 1.22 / 1.06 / 1.1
